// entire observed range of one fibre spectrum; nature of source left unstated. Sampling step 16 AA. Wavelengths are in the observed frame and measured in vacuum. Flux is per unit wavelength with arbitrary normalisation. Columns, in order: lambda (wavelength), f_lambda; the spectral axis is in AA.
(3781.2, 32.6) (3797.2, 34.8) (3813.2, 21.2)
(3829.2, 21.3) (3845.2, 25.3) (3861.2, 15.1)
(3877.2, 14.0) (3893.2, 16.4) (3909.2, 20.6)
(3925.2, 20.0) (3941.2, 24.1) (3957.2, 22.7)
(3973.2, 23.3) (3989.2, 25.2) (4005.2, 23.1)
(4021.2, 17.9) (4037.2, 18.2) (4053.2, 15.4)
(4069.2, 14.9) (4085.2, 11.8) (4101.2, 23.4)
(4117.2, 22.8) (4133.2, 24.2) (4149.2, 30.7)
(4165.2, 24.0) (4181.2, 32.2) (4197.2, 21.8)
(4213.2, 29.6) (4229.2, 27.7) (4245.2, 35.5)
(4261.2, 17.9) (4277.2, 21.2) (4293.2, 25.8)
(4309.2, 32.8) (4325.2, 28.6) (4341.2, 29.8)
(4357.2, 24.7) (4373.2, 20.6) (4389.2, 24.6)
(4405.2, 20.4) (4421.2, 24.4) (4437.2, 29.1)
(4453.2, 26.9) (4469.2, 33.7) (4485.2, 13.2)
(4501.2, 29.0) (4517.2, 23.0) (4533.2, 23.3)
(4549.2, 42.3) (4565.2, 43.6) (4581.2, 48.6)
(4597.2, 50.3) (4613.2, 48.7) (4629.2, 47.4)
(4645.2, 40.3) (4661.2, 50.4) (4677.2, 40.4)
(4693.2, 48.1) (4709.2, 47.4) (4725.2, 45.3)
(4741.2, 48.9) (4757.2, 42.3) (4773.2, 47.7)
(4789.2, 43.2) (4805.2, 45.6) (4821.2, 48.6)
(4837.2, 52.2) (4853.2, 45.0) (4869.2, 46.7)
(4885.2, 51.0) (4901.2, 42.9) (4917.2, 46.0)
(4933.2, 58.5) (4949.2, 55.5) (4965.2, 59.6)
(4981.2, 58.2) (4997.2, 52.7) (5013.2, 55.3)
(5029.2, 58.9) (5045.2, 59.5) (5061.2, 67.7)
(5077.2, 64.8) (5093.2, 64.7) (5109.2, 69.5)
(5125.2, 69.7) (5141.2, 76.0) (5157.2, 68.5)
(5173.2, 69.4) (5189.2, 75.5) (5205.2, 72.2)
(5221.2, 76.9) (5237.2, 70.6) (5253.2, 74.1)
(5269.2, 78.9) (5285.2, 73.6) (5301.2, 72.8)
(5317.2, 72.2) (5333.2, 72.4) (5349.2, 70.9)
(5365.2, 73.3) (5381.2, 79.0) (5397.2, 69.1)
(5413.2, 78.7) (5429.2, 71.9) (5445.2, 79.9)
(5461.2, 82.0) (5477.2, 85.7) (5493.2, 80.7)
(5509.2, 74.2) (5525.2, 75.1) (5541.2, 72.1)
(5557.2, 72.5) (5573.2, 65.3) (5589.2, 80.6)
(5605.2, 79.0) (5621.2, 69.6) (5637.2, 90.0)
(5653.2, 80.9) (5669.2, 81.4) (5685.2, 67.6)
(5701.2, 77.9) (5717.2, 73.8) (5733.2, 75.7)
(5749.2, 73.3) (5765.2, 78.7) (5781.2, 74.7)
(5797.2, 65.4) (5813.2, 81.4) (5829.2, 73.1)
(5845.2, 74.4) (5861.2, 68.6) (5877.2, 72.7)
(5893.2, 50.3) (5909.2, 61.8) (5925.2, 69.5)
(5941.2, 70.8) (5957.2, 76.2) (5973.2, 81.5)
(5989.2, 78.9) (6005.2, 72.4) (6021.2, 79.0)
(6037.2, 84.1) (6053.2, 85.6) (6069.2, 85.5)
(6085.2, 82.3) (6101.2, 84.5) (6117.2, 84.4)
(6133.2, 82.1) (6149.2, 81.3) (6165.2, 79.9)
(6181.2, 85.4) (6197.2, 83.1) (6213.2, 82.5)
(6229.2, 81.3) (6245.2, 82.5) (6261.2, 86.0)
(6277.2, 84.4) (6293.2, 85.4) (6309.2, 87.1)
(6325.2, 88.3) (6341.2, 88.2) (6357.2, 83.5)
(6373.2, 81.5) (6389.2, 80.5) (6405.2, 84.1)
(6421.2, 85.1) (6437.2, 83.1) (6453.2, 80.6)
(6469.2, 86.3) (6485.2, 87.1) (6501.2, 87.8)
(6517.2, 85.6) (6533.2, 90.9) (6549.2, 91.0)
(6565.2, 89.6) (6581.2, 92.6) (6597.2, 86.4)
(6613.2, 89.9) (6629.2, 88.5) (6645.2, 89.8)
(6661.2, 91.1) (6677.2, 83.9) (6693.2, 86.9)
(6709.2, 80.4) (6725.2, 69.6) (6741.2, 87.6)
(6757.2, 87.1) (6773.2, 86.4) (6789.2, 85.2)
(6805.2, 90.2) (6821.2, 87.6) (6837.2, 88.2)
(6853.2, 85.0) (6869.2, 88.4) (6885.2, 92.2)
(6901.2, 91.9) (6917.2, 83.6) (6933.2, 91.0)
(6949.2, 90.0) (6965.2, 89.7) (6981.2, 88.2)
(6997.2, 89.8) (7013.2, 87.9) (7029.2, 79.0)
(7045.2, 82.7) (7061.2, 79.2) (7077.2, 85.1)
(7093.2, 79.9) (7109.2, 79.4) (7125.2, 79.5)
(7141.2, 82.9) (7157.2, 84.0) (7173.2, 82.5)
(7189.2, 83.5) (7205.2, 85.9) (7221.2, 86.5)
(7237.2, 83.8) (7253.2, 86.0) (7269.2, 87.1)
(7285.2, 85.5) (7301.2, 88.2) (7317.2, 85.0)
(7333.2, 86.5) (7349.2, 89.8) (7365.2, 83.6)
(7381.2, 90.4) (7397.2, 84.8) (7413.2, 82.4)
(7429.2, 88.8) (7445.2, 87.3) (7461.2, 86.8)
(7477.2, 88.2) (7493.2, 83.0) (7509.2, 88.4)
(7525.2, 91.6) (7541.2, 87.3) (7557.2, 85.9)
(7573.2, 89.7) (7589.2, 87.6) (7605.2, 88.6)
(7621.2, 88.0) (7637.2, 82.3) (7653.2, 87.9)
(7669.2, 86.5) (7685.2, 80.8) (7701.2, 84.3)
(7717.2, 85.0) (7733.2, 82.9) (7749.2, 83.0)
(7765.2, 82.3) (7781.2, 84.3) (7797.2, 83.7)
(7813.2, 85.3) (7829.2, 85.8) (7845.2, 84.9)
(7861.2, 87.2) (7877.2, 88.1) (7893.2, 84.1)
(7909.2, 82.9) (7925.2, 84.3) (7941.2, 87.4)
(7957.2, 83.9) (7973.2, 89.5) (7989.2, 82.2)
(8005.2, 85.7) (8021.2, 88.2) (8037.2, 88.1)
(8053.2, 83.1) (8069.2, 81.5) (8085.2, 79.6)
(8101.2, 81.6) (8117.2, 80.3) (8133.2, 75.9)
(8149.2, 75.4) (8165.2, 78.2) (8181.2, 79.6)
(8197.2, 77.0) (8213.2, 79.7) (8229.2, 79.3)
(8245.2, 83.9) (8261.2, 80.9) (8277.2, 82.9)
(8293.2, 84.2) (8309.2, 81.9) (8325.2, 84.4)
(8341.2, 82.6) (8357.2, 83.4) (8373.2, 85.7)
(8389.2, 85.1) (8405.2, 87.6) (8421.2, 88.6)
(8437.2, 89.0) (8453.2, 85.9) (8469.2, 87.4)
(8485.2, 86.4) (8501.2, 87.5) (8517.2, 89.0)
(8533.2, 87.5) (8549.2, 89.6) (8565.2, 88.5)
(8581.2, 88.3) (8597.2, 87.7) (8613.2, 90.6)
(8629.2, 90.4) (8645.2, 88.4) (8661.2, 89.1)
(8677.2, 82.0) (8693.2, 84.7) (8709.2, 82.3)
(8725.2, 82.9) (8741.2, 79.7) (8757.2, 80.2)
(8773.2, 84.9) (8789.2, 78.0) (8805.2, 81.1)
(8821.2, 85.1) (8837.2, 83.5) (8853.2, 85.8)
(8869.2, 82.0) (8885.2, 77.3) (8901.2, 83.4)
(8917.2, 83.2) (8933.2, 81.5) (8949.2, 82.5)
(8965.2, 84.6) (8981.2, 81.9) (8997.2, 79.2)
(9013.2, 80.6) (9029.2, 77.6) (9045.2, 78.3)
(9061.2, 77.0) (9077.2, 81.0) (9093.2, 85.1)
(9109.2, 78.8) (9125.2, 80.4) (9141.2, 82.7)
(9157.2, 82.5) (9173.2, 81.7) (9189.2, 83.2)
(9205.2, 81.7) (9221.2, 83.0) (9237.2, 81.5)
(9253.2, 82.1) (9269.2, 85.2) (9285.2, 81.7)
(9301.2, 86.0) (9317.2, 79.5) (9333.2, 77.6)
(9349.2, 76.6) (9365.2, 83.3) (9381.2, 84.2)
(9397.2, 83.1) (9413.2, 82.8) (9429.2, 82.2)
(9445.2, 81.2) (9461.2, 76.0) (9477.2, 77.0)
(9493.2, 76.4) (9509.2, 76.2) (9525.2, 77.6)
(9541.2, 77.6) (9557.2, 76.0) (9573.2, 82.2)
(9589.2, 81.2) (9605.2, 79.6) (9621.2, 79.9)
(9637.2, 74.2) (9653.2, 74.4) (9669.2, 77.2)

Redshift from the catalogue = 0.140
